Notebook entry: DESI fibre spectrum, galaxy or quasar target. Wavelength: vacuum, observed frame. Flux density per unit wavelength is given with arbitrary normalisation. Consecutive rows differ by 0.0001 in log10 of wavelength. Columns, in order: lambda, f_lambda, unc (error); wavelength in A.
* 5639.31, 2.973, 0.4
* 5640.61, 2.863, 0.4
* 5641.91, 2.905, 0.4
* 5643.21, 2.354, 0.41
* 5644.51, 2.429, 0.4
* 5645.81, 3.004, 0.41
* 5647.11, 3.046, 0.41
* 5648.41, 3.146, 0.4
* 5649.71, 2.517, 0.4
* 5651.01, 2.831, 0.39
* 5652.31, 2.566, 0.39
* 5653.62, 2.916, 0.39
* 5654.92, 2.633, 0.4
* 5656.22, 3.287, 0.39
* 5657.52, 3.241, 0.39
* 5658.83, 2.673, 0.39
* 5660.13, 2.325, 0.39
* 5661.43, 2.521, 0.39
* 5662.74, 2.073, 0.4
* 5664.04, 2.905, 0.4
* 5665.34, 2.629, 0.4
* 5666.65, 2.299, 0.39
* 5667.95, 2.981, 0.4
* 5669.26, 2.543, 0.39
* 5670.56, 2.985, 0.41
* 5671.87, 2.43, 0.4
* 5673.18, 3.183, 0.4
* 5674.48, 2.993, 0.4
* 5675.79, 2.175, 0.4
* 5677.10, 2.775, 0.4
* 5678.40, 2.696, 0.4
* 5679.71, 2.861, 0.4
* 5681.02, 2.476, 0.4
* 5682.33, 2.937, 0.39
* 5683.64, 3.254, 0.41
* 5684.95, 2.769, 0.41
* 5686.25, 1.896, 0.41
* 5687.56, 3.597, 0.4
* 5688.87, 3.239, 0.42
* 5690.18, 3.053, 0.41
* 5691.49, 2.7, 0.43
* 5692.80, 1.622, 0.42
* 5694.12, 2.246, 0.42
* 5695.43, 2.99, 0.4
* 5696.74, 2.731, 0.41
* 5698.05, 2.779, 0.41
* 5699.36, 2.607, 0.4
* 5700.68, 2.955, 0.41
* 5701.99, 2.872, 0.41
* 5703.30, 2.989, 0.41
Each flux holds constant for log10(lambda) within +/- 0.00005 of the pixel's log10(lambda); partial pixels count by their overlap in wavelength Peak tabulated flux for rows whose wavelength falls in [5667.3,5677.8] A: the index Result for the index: 3.183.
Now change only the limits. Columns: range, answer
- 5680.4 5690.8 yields 3.597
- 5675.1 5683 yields 2.937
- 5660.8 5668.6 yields 2.981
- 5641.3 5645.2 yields 2.905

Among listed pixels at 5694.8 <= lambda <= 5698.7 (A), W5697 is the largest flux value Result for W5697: 2.99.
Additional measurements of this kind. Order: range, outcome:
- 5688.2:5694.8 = 3.239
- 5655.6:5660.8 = 3.287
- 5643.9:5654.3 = 3.146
